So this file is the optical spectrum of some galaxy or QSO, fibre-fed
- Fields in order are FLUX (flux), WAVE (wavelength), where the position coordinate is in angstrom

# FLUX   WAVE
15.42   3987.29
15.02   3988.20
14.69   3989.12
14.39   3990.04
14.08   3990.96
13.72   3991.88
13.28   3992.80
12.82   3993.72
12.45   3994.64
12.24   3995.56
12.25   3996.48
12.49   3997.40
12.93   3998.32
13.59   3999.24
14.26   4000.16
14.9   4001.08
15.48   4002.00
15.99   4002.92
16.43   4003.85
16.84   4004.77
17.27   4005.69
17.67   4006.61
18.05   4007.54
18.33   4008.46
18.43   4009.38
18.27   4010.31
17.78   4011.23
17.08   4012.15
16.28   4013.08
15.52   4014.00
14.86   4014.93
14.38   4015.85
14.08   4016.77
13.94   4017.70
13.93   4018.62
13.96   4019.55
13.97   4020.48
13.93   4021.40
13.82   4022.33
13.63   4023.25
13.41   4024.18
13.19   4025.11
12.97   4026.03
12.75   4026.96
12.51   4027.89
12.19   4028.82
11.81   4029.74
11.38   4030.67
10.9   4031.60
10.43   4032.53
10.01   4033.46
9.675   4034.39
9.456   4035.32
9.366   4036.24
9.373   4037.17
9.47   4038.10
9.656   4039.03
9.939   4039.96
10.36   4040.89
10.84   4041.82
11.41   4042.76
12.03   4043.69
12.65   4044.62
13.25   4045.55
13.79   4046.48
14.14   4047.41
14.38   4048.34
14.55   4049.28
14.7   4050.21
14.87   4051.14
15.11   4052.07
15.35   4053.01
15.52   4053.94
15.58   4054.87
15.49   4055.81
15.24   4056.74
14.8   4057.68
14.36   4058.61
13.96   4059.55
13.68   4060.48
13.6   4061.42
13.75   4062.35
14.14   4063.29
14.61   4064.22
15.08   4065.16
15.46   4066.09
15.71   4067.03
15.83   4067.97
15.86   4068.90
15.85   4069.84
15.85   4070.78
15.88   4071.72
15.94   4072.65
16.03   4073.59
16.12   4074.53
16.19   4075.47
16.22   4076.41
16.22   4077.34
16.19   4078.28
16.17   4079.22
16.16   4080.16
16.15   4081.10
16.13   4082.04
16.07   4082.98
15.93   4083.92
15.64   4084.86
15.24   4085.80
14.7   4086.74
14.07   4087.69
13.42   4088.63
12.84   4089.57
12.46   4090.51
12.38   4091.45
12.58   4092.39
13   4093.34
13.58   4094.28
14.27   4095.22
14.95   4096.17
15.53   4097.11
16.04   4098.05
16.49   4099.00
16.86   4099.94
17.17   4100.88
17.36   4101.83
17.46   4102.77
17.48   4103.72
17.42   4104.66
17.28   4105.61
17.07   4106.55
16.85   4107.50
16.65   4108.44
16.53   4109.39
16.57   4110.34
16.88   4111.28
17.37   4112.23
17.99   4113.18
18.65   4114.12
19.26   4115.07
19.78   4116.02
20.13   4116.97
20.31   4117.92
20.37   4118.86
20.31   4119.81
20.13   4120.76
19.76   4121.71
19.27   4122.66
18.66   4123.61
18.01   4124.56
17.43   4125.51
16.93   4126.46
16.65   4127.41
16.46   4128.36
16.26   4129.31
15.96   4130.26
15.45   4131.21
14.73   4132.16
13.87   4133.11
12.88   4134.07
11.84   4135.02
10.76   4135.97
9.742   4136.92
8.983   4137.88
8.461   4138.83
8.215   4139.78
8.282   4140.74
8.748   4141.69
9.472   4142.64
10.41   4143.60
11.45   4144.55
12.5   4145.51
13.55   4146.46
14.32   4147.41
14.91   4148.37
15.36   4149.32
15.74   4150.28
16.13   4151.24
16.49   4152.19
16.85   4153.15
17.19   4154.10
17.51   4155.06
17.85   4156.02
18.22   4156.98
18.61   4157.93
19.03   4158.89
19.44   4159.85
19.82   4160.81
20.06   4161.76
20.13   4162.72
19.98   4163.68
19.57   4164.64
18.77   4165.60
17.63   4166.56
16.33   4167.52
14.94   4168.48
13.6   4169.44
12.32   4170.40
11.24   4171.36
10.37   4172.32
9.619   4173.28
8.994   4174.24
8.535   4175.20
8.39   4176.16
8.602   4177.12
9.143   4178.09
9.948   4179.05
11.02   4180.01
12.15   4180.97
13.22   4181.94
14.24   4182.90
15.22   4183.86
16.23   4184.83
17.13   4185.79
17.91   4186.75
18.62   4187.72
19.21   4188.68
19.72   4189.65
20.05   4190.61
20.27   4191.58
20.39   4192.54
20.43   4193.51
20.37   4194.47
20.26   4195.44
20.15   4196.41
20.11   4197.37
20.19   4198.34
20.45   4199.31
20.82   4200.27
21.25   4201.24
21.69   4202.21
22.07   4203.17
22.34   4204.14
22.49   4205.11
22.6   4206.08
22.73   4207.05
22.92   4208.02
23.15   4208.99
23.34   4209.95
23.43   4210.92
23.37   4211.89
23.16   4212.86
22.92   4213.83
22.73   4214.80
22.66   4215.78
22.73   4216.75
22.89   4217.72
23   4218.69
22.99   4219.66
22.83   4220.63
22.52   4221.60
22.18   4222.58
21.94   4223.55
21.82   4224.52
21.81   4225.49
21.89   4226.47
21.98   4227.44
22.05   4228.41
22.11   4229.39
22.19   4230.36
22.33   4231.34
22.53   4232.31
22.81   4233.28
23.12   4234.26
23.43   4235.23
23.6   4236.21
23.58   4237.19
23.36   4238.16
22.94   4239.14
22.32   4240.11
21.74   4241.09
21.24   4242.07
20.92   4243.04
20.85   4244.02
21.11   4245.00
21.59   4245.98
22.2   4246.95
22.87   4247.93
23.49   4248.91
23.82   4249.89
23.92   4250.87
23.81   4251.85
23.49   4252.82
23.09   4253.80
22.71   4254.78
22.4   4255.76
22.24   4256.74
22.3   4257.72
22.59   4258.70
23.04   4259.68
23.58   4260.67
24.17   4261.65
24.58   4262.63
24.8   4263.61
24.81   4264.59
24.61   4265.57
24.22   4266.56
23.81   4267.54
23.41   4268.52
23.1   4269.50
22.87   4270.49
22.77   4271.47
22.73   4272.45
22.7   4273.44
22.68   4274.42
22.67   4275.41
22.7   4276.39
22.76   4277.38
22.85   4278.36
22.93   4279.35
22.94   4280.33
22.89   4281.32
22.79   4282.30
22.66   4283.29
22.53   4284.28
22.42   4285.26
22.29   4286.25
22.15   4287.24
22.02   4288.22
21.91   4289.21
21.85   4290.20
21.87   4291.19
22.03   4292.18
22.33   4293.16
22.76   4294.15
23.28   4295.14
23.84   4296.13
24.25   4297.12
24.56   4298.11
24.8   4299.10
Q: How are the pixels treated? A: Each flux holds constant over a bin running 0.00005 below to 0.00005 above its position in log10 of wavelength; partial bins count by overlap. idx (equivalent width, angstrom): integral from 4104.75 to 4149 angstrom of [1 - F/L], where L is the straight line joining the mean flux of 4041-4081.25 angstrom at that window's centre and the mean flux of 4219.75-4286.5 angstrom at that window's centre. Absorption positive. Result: 5.27 angstrom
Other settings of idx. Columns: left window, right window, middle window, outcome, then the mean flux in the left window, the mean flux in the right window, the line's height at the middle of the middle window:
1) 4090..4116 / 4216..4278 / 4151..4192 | 7.9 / 16.2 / 22.8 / 19.4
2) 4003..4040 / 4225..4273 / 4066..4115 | 1.9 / 13.7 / 22.9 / 16.5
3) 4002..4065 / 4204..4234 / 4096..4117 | 0.0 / 13.8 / 22.6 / 17.3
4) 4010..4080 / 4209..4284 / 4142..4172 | 4.5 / 13.9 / 22.8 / 18.9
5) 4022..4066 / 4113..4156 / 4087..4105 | -0.9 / 12.9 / 15.3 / 14.2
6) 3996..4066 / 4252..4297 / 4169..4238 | 3.8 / 13.8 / 23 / 20.3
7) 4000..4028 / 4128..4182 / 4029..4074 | 4.7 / 15.3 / 13.9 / 14.9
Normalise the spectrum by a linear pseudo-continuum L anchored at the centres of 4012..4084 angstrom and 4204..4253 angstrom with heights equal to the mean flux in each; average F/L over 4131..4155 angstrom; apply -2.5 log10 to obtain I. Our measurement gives 0.41 mag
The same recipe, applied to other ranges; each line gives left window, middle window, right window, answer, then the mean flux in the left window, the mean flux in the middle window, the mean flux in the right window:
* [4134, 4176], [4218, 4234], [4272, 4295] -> -0.189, 14.2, 22.3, 22.5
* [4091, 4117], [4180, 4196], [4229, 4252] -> 0.151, 16.5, 17.6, 22.6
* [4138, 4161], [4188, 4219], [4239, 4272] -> -0.155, 14.4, 21.7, 23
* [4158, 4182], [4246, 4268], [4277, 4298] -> -0.147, 14.2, 23.4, 22.7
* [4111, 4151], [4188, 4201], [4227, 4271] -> -0.047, 15.1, 20.2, 22.9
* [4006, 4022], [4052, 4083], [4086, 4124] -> 0.067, 15.9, 15.4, 16.7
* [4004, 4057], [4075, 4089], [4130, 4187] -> -0.137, 13.7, 15.6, 13.9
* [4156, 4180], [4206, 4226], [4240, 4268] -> -0.178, 14.7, 22.7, 23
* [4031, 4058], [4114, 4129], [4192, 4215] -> -0.114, 12.5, 18.9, 21.8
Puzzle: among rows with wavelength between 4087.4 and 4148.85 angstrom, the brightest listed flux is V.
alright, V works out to 20.37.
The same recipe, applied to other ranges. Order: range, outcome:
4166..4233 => 23.43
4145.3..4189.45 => 20.13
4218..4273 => 24.81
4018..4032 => 13.97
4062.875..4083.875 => 16.22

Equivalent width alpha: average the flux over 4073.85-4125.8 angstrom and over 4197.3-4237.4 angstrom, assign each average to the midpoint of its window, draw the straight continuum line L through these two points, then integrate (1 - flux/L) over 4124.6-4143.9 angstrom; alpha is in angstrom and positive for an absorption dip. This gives 5.8 angstrom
